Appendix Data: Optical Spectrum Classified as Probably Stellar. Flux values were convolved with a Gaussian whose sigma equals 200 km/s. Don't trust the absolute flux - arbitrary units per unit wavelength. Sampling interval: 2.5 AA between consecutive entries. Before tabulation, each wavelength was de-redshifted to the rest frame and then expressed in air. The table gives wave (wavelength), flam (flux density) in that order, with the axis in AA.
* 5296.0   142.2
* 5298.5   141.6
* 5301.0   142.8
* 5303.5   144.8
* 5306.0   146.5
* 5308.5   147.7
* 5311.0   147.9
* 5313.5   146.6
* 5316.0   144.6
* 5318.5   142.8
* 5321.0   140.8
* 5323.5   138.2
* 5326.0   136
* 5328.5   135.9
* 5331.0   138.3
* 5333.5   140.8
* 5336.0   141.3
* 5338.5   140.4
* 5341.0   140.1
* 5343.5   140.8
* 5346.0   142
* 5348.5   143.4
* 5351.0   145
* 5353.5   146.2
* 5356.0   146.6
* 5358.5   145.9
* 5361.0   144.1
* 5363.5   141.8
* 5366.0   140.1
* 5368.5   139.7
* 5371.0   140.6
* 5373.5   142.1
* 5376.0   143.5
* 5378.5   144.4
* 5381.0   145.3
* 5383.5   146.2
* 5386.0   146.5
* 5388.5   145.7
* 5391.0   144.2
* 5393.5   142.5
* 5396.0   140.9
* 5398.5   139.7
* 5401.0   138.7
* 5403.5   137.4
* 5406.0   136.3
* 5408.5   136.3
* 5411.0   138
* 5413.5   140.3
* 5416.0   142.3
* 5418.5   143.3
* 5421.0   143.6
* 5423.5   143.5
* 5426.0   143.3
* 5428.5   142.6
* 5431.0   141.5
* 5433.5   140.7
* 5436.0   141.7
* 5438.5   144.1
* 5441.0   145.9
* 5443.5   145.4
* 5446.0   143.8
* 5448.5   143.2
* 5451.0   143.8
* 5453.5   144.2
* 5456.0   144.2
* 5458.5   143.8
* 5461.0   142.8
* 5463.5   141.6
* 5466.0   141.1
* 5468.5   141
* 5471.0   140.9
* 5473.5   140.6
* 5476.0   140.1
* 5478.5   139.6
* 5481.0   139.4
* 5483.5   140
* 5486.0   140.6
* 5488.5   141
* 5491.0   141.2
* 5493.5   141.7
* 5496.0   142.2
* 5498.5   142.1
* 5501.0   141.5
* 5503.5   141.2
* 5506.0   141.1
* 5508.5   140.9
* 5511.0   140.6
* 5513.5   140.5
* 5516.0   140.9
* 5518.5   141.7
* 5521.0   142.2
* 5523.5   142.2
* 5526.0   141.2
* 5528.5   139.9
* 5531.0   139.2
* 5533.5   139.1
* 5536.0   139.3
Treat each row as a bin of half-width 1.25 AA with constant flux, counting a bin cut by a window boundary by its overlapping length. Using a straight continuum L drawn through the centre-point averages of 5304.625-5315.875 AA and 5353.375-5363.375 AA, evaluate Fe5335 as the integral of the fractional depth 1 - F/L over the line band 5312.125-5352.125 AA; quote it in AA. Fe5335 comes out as 1.4 AA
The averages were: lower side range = 147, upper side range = 145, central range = 141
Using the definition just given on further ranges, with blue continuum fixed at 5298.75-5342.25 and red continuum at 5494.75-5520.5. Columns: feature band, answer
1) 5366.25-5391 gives -0.32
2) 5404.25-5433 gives 0.15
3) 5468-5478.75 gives 0.07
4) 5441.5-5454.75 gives -0.25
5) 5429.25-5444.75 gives -0.18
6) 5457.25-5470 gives -0.05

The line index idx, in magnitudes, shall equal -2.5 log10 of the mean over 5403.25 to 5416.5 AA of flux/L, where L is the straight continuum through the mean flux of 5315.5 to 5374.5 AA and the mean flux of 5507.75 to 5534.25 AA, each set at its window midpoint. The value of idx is 0.02 mag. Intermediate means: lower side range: 142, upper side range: 141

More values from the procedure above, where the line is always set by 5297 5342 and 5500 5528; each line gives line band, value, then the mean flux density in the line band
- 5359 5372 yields 0.00 mag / 142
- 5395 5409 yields 0.03 mag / 138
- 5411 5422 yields 0.00 mag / 142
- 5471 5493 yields 0.01 mag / 140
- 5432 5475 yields -0.01 mag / 143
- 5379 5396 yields -0.02 mag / 145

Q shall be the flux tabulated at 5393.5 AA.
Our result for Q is 142.5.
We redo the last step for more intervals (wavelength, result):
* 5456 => 144.2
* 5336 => 141.3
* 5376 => 143.5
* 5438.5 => 144.1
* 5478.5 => 139.6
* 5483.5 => 140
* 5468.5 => 141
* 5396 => 140.9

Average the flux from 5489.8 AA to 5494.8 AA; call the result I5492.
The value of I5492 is 141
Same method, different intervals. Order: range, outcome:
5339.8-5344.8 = 140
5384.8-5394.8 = 145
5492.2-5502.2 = 142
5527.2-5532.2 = 140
